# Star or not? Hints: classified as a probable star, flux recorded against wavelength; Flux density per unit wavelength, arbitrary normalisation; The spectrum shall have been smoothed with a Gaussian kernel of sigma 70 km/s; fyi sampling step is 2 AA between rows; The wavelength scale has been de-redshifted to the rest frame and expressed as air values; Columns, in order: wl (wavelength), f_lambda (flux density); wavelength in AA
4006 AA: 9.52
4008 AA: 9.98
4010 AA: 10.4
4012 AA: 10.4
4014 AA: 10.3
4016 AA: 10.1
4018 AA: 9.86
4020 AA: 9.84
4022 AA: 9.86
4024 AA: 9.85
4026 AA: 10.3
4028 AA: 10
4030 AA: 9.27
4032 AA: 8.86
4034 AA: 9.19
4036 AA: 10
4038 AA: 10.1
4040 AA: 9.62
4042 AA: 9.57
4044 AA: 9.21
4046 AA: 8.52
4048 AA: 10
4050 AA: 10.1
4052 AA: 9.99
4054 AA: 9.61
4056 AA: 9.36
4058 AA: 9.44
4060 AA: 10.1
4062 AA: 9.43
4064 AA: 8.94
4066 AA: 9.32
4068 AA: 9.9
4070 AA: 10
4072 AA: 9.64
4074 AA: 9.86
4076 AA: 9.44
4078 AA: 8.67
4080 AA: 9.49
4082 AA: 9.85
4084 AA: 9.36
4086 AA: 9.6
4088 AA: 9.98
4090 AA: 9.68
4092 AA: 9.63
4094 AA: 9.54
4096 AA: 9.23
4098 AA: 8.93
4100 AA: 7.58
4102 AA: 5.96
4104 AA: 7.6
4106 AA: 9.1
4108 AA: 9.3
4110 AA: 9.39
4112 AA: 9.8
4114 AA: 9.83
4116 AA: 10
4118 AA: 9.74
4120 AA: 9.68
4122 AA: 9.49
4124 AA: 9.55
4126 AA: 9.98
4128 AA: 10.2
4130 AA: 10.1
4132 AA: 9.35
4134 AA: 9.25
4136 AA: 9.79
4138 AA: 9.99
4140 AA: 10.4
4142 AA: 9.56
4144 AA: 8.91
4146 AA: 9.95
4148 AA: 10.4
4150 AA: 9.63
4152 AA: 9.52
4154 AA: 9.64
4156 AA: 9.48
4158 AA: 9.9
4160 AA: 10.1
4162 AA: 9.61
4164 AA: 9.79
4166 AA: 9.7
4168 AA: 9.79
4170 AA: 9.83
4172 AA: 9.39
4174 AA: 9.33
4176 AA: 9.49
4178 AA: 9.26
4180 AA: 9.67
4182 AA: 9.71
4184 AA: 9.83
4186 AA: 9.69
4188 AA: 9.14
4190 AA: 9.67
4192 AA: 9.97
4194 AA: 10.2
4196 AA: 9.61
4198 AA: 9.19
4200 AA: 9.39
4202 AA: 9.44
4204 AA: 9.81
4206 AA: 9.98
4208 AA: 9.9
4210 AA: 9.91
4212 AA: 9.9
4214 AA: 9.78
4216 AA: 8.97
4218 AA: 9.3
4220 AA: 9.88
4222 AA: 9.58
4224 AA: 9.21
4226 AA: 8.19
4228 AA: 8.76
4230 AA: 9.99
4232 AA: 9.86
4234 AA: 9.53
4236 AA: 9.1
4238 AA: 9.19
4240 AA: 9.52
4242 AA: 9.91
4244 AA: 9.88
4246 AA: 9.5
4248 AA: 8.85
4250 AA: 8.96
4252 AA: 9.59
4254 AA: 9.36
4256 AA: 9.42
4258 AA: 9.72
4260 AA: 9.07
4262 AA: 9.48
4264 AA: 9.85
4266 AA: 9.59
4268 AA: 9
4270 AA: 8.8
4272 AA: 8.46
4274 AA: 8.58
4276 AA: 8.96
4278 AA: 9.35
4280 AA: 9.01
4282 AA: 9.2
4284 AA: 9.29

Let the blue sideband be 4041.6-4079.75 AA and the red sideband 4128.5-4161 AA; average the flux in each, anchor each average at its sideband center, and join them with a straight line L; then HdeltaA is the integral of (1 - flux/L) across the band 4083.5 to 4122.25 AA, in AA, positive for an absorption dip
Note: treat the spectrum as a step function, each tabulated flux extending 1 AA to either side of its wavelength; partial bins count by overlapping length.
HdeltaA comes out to 1.93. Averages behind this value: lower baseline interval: 9.53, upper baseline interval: 9.76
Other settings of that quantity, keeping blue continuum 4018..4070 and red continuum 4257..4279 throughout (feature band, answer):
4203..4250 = -1.2 AA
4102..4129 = 0.3 AA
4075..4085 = 0.2 AA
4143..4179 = -1.0 AA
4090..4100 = 0.3 AA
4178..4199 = -0.7 AA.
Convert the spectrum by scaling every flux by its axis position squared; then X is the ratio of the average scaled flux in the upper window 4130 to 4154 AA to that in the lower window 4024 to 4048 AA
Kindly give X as 1.07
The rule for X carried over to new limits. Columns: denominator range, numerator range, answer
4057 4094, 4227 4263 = 1.07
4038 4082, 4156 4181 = 1.06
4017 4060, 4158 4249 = 1.07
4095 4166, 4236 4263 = 1.05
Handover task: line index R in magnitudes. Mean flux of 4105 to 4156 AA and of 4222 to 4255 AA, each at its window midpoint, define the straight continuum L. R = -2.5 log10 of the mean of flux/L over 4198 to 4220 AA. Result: -0.02 mag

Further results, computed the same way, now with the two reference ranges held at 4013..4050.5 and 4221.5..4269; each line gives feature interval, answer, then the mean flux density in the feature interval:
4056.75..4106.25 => 0.05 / 9.21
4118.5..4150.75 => -0.02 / 9.77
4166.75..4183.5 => -0.01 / 9.57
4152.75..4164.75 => -0.03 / 9.75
